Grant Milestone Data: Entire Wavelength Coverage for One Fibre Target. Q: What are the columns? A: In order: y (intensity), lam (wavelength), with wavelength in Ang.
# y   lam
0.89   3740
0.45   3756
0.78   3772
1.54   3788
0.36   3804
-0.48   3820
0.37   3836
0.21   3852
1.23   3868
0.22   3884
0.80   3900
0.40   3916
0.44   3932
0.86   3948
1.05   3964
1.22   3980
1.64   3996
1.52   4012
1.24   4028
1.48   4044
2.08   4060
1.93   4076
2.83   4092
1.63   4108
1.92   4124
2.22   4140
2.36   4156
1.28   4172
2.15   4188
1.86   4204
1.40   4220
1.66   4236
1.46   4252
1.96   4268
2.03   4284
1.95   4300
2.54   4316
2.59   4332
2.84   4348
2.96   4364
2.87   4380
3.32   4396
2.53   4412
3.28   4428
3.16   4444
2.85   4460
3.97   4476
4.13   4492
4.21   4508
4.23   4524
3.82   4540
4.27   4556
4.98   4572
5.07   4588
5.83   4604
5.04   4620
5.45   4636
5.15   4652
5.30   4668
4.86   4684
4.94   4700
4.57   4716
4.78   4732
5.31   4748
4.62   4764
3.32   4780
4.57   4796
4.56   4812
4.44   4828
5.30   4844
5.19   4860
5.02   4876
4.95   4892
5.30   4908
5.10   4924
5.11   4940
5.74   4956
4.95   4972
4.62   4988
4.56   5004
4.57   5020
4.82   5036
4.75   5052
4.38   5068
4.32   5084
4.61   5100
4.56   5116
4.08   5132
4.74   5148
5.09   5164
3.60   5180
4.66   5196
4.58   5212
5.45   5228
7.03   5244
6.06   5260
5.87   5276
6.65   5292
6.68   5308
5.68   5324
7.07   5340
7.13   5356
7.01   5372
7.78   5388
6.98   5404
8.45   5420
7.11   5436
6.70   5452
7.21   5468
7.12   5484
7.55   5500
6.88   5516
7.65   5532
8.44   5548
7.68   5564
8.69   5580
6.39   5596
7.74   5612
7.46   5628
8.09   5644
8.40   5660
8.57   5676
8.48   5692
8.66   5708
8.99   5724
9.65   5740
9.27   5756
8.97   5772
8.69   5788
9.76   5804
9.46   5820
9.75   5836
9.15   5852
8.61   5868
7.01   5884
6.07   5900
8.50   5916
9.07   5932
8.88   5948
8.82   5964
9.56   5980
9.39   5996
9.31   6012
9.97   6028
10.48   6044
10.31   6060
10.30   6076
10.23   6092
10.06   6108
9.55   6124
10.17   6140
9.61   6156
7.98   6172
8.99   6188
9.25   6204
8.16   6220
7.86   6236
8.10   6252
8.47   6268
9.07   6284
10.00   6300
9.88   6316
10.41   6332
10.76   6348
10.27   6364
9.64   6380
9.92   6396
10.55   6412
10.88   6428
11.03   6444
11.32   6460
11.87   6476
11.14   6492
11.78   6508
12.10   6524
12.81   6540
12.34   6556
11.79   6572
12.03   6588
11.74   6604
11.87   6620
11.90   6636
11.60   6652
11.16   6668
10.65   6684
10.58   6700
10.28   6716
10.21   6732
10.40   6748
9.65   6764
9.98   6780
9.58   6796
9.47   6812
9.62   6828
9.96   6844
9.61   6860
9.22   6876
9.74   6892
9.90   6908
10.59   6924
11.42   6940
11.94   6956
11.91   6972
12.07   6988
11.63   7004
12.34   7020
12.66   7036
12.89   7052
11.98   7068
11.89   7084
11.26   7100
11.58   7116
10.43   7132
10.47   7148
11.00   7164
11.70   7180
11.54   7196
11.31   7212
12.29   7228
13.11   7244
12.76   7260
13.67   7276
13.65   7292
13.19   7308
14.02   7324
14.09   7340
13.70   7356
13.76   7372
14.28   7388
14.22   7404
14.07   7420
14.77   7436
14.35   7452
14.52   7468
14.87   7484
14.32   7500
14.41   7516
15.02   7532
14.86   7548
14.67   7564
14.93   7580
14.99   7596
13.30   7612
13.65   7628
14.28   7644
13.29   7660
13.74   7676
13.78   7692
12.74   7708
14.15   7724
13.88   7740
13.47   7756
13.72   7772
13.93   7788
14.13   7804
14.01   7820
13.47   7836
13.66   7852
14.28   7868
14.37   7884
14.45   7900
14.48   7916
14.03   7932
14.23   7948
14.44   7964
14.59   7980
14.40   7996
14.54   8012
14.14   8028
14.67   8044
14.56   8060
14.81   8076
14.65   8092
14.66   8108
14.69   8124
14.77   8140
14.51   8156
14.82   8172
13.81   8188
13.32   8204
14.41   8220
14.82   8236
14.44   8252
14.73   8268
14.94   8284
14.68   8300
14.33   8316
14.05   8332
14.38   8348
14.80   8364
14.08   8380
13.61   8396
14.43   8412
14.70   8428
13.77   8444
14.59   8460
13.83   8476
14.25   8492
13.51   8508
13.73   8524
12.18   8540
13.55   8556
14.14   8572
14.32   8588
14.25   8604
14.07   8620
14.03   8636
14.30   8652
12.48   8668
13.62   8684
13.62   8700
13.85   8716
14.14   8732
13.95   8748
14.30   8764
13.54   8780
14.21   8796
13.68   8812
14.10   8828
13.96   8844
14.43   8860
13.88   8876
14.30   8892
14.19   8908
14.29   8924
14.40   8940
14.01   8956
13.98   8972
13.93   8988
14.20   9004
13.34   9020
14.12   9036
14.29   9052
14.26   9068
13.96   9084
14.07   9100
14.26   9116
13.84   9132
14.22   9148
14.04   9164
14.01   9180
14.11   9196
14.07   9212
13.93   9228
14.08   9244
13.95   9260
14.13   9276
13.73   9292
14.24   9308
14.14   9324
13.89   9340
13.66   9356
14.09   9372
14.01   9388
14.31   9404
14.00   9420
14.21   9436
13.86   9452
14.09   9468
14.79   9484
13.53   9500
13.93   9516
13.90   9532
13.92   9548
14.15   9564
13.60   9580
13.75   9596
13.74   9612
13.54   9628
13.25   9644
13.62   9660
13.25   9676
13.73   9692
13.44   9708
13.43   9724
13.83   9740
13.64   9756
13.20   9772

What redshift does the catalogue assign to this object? 0.00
